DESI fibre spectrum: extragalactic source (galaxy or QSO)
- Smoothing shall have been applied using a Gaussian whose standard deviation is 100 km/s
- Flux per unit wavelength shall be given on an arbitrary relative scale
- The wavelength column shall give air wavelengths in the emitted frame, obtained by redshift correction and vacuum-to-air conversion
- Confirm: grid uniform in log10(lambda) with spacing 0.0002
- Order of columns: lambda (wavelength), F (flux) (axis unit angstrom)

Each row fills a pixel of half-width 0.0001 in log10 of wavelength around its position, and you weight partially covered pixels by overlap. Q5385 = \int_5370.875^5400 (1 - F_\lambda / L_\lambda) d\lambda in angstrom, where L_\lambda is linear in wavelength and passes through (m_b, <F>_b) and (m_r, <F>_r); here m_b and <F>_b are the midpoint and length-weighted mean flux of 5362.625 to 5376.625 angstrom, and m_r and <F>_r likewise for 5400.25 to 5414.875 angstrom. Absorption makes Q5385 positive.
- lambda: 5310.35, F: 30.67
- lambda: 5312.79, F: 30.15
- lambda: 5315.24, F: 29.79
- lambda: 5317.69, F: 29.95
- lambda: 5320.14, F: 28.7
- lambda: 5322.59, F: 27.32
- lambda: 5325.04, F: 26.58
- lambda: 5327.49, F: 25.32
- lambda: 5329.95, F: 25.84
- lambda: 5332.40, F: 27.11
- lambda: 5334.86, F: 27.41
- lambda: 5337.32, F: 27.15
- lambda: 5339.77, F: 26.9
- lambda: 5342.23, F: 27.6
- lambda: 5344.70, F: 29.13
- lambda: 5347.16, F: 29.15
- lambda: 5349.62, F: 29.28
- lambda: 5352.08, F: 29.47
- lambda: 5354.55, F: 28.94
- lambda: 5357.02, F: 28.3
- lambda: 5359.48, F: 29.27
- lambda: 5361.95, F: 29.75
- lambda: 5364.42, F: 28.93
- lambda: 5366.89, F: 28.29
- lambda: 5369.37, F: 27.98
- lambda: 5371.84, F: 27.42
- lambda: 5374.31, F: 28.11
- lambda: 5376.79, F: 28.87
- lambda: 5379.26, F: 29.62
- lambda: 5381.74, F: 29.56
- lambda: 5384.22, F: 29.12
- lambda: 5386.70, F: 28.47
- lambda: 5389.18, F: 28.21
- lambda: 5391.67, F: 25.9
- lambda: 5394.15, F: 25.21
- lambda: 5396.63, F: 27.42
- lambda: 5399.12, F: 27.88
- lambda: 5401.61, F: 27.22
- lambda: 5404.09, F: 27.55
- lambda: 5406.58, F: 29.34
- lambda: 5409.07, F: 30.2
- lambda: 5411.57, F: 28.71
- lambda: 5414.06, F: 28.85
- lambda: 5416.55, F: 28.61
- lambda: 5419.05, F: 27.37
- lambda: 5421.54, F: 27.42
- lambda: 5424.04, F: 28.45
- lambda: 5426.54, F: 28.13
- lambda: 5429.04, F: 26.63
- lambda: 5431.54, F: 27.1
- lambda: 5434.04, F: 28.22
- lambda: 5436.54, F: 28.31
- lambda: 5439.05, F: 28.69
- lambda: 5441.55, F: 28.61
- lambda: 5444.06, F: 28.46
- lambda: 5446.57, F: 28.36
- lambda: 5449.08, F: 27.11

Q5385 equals 0.4 angstrom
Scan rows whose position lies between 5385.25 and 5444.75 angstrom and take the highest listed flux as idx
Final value 30.2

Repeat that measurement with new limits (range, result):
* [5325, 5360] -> 29.47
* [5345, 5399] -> 29.75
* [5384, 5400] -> 29.12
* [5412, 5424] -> 28.85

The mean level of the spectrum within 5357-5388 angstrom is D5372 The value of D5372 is 28.8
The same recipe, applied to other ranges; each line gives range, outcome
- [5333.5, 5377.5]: 28.4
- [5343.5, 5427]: 28.4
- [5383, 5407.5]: 27.6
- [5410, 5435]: 28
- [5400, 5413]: 28.6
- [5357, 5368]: 29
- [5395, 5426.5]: 28.2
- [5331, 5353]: 28.1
